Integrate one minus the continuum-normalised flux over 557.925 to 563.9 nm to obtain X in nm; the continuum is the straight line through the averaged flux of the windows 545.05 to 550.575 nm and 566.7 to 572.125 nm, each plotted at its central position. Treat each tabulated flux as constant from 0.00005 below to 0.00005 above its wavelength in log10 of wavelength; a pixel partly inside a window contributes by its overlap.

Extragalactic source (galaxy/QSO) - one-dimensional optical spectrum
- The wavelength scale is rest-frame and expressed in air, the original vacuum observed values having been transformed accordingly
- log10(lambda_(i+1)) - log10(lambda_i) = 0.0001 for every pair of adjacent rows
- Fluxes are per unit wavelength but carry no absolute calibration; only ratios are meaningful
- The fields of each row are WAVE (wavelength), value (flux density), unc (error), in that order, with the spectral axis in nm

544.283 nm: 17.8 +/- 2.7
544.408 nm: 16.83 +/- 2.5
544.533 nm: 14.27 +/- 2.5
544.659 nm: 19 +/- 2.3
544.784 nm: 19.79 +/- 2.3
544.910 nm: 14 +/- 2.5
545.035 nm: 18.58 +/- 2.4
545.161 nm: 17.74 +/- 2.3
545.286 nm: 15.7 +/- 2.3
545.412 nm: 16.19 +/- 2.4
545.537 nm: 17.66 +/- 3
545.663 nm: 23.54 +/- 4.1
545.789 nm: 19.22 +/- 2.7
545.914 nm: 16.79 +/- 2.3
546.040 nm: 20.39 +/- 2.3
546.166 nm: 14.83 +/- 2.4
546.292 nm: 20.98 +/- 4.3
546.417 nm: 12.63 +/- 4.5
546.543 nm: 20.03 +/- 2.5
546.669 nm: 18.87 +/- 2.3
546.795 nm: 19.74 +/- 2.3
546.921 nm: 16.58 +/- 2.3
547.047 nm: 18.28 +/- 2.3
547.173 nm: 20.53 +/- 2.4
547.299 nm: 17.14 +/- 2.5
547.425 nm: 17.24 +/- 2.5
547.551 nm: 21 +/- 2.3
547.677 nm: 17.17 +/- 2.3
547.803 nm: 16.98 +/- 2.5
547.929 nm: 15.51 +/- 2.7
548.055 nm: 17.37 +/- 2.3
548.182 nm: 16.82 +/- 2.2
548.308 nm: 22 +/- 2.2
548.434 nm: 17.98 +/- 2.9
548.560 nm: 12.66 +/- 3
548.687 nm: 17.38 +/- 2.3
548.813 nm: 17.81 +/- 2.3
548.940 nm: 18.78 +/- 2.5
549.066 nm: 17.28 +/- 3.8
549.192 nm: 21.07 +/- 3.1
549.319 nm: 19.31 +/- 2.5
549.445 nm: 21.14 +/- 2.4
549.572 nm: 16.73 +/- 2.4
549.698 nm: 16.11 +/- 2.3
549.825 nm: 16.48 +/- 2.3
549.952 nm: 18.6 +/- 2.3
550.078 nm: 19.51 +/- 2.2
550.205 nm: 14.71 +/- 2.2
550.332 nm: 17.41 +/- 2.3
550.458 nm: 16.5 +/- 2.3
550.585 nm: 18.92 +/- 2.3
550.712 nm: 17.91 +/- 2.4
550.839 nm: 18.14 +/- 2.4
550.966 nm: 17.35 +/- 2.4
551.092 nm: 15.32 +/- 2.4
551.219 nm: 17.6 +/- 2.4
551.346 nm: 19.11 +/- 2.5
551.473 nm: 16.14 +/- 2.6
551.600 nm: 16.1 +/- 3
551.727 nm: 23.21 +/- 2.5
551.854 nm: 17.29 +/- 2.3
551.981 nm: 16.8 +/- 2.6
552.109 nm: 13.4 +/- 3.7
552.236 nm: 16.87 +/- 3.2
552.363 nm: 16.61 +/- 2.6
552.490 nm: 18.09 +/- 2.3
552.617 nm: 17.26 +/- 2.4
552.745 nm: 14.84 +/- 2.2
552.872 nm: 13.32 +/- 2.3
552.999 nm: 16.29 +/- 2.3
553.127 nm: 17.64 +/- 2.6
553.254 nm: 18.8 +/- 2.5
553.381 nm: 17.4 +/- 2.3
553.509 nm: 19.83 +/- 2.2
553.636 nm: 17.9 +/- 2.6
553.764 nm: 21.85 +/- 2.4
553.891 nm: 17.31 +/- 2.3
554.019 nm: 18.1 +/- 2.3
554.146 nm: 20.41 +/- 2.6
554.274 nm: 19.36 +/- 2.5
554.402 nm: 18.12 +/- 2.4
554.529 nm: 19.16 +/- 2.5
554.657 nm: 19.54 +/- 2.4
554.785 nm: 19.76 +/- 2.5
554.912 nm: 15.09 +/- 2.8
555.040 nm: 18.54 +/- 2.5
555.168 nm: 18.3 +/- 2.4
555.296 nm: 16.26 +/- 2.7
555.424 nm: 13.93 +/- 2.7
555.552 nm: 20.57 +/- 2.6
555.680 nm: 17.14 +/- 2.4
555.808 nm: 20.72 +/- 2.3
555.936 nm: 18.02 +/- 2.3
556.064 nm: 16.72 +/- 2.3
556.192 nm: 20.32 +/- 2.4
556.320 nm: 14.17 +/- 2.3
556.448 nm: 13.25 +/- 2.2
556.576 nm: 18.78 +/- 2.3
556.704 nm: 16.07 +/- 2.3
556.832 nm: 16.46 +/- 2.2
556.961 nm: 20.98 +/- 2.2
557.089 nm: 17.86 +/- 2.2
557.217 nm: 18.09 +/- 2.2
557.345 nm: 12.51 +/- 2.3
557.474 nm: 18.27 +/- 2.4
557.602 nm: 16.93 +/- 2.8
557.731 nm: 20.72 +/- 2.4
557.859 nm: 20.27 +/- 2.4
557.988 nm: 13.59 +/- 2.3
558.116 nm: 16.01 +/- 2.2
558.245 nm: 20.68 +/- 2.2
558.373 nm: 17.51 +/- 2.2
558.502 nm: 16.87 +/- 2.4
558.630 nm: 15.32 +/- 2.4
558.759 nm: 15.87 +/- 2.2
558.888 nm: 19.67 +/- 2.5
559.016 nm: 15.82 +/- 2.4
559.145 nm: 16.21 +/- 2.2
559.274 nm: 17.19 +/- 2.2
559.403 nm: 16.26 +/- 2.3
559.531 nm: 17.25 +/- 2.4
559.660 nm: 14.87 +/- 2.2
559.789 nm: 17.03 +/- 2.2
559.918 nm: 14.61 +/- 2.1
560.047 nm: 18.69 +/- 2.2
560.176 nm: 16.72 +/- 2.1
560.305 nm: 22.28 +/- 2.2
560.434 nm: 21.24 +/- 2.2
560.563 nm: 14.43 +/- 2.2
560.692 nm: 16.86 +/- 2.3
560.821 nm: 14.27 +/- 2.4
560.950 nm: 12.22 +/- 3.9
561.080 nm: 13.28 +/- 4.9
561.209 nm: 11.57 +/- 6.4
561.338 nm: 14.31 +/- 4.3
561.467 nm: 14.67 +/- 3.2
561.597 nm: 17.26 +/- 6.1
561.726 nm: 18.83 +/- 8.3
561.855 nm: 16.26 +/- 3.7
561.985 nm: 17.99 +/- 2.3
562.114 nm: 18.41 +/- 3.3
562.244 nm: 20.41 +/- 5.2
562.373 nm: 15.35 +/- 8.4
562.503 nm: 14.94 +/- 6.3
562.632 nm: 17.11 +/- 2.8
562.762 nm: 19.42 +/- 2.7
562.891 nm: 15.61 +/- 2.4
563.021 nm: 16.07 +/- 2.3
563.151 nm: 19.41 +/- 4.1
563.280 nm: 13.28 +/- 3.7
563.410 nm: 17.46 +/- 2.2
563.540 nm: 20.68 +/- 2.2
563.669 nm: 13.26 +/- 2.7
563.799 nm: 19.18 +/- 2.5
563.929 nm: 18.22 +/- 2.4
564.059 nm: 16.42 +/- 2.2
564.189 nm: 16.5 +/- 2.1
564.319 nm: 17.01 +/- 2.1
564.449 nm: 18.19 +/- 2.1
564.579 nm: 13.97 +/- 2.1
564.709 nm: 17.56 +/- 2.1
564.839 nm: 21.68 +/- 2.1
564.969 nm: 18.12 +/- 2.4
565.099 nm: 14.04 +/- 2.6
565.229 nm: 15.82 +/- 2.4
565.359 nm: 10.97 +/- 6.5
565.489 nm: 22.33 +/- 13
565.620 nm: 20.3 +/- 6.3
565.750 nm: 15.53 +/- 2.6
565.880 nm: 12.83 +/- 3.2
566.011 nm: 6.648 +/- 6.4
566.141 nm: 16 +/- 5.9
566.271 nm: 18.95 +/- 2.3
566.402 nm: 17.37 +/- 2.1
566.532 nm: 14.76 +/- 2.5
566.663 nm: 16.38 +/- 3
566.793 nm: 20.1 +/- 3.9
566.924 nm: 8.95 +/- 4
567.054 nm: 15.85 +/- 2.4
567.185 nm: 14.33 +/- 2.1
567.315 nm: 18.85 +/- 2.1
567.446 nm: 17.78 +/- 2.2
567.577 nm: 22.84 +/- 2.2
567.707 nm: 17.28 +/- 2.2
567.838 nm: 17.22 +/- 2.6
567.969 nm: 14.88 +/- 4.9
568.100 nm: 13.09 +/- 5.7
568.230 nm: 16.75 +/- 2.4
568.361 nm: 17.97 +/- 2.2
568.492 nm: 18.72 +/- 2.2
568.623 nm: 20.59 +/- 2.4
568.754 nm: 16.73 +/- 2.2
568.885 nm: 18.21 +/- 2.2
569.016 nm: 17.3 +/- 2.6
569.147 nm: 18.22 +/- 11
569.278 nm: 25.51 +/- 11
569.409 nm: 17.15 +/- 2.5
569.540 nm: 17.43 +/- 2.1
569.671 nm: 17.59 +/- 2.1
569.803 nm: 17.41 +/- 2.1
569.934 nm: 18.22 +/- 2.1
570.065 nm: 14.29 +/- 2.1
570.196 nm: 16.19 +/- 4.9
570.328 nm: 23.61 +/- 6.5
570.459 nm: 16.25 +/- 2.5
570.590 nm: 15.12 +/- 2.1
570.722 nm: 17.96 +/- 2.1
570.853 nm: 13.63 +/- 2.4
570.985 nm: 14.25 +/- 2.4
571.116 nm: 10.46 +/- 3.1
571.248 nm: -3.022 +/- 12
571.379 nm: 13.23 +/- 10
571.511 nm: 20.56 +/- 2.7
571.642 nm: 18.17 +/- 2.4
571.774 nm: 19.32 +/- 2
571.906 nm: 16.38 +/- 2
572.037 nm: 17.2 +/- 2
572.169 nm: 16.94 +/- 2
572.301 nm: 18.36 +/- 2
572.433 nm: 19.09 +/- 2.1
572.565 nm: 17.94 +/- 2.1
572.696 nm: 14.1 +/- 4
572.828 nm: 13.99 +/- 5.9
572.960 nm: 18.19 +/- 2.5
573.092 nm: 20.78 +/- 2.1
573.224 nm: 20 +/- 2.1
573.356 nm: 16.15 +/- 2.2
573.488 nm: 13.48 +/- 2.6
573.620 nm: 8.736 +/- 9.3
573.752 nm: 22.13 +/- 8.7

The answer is 0.169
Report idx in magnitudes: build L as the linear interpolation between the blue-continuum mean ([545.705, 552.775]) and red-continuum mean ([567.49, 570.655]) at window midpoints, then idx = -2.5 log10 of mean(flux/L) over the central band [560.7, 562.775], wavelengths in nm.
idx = 0.12 mag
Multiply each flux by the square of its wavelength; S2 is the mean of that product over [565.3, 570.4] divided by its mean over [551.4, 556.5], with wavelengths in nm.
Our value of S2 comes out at 1.02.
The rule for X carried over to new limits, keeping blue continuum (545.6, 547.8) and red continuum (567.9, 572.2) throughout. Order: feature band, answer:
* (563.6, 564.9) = -0.013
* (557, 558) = 0.001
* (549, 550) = -0.005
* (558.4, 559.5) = 0.049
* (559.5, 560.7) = -0.004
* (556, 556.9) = 0.057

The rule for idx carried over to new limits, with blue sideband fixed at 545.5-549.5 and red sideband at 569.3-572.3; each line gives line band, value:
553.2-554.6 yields -0.076 mag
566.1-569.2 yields -0.047 mag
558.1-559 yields -0.013 mag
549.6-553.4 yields 0.048 mag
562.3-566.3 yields 0.008 mag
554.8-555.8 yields 0.004 mag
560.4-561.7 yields 0.135 mag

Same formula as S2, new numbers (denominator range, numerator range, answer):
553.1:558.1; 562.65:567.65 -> 0.96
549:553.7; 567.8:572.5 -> 1.02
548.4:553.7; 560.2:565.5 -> 1.00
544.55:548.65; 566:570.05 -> 1.04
